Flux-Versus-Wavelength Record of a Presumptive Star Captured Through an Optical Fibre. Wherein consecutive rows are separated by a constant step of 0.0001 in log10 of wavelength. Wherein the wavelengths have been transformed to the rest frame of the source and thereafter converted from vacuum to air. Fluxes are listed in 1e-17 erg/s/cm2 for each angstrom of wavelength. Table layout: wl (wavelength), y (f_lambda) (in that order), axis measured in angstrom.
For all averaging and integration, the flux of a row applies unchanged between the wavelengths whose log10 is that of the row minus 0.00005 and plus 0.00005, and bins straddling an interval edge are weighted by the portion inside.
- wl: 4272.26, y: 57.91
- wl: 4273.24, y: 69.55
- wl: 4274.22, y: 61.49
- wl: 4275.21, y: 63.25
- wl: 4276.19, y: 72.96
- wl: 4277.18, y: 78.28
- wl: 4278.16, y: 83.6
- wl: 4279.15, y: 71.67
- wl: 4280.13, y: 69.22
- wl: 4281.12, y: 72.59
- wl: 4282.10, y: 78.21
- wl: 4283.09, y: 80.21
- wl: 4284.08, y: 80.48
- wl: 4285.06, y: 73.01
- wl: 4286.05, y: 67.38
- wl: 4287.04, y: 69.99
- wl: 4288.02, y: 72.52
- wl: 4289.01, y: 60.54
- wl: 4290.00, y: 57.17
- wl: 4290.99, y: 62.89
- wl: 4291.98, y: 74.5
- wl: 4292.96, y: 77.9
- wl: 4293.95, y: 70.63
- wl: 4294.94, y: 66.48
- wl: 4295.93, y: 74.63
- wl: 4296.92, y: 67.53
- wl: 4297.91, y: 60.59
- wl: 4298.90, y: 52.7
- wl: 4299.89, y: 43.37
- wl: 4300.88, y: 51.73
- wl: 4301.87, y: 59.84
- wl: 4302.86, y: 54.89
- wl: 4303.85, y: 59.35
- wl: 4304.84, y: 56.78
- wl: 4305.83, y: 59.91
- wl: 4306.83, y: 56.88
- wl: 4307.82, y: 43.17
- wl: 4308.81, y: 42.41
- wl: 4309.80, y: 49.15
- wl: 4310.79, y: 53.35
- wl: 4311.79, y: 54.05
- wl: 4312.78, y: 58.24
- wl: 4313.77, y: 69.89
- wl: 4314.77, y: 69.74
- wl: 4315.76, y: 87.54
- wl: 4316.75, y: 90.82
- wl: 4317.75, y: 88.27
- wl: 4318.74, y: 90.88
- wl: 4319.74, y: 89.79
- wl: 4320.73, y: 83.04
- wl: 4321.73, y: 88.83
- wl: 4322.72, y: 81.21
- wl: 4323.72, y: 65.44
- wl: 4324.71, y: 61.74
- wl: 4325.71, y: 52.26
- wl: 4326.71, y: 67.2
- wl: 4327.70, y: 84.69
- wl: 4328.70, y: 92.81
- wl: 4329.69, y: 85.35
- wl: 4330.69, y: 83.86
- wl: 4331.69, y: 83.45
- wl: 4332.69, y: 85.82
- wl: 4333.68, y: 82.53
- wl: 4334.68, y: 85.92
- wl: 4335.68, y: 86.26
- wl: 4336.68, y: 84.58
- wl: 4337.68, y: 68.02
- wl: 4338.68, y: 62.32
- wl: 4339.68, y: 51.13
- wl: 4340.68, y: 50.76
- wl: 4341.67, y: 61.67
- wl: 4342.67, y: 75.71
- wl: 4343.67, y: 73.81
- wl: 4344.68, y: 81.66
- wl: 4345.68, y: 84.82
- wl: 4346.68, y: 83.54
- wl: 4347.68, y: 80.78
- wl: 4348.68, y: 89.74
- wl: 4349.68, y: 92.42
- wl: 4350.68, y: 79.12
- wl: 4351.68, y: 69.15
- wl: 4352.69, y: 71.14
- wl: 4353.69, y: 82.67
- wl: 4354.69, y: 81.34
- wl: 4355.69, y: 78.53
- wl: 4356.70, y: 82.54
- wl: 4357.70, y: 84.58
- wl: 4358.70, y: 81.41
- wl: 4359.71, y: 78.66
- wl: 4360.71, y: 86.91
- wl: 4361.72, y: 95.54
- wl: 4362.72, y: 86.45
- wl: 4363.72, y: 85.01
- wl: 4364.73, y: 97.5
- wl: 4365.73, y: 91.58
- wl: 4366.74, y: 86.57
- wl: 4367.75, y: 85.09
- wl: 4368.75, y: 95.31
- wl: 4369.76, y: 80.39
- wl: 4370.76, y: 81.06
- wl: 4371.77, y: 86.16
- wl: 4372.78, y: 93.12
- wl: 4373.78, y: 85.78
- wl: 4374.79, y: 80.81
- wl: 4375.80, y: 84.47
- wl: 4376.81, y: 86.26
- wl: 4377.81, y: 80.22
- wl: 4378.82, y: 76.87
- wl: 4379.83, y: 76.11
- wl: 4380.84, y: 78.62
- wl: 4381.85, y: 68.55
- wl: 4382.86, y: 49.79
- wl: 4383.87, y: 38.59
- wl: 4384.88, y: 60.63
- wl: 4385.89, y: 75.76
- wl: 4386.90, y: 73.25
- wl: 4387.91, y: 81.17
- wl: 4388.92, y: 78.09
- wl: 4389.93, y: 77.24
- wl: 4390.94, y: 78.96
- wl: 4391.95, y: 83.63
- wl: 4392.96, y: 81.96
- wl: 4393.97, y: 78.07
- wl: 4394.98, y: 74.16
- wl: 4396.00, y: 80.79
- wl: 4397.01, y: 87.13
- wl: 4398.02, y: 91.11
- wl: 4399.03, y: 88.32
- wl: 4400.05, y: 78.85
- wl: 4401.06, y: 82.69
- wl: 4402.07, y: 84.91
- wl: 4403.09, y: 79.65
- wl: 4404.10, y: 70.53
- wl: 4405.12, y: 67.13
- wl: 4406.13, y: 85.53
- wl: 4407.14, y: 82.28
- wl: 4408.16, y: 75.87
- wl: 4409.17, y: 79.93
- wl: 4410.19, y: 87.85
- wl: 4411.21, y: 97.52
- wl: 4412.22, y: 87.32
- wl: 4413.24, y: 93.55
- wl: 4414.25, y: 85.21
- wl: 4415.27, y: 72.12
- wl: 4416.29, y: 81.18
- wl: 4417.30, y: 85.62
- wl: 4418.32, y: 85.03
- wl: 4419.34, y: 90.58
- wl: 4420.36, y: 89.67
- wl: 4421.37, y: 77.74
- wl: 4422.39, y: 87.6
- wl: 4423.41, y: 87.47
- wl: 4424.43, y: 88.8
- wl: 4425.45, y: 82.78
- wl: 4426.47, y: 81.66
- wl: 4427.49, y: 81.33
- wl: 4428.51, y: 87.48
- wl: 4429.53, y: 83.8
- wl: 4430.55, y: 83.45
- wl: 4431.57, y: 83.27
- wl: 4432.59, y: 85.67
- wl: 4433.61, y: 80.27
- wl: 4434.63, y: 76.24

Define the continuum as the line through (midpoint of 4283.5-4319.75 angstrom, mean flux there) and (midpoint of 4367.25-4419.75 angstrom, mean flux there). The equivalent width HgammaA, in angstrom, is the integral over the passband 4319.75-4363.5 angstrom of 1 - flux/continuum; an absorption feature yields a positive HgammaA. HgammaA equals -4.2 angstrom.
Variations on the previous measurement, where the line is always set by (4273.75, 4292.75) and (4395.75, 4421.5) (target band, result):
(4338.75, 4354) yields 0.5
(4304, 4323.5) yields 1.4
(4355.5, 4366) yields -1.0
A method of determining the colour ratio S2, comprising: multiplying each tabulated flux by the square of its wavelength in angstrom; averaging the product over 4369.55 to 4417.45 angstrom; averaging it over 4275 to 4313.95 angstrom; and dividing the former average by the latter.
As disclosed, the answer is 1.30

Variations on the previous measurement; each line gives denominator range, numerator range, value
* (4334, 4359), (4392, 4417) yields 1.10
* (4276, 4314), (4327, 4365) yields 1.28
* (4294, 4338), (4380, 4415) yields 1.16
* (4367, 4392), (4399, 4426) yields 1.09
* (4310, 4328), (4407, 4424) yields 1.21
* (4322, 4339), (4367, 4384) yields 1.04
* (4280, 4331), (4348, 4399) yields 1.21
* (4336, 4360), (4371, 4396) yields 1.02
